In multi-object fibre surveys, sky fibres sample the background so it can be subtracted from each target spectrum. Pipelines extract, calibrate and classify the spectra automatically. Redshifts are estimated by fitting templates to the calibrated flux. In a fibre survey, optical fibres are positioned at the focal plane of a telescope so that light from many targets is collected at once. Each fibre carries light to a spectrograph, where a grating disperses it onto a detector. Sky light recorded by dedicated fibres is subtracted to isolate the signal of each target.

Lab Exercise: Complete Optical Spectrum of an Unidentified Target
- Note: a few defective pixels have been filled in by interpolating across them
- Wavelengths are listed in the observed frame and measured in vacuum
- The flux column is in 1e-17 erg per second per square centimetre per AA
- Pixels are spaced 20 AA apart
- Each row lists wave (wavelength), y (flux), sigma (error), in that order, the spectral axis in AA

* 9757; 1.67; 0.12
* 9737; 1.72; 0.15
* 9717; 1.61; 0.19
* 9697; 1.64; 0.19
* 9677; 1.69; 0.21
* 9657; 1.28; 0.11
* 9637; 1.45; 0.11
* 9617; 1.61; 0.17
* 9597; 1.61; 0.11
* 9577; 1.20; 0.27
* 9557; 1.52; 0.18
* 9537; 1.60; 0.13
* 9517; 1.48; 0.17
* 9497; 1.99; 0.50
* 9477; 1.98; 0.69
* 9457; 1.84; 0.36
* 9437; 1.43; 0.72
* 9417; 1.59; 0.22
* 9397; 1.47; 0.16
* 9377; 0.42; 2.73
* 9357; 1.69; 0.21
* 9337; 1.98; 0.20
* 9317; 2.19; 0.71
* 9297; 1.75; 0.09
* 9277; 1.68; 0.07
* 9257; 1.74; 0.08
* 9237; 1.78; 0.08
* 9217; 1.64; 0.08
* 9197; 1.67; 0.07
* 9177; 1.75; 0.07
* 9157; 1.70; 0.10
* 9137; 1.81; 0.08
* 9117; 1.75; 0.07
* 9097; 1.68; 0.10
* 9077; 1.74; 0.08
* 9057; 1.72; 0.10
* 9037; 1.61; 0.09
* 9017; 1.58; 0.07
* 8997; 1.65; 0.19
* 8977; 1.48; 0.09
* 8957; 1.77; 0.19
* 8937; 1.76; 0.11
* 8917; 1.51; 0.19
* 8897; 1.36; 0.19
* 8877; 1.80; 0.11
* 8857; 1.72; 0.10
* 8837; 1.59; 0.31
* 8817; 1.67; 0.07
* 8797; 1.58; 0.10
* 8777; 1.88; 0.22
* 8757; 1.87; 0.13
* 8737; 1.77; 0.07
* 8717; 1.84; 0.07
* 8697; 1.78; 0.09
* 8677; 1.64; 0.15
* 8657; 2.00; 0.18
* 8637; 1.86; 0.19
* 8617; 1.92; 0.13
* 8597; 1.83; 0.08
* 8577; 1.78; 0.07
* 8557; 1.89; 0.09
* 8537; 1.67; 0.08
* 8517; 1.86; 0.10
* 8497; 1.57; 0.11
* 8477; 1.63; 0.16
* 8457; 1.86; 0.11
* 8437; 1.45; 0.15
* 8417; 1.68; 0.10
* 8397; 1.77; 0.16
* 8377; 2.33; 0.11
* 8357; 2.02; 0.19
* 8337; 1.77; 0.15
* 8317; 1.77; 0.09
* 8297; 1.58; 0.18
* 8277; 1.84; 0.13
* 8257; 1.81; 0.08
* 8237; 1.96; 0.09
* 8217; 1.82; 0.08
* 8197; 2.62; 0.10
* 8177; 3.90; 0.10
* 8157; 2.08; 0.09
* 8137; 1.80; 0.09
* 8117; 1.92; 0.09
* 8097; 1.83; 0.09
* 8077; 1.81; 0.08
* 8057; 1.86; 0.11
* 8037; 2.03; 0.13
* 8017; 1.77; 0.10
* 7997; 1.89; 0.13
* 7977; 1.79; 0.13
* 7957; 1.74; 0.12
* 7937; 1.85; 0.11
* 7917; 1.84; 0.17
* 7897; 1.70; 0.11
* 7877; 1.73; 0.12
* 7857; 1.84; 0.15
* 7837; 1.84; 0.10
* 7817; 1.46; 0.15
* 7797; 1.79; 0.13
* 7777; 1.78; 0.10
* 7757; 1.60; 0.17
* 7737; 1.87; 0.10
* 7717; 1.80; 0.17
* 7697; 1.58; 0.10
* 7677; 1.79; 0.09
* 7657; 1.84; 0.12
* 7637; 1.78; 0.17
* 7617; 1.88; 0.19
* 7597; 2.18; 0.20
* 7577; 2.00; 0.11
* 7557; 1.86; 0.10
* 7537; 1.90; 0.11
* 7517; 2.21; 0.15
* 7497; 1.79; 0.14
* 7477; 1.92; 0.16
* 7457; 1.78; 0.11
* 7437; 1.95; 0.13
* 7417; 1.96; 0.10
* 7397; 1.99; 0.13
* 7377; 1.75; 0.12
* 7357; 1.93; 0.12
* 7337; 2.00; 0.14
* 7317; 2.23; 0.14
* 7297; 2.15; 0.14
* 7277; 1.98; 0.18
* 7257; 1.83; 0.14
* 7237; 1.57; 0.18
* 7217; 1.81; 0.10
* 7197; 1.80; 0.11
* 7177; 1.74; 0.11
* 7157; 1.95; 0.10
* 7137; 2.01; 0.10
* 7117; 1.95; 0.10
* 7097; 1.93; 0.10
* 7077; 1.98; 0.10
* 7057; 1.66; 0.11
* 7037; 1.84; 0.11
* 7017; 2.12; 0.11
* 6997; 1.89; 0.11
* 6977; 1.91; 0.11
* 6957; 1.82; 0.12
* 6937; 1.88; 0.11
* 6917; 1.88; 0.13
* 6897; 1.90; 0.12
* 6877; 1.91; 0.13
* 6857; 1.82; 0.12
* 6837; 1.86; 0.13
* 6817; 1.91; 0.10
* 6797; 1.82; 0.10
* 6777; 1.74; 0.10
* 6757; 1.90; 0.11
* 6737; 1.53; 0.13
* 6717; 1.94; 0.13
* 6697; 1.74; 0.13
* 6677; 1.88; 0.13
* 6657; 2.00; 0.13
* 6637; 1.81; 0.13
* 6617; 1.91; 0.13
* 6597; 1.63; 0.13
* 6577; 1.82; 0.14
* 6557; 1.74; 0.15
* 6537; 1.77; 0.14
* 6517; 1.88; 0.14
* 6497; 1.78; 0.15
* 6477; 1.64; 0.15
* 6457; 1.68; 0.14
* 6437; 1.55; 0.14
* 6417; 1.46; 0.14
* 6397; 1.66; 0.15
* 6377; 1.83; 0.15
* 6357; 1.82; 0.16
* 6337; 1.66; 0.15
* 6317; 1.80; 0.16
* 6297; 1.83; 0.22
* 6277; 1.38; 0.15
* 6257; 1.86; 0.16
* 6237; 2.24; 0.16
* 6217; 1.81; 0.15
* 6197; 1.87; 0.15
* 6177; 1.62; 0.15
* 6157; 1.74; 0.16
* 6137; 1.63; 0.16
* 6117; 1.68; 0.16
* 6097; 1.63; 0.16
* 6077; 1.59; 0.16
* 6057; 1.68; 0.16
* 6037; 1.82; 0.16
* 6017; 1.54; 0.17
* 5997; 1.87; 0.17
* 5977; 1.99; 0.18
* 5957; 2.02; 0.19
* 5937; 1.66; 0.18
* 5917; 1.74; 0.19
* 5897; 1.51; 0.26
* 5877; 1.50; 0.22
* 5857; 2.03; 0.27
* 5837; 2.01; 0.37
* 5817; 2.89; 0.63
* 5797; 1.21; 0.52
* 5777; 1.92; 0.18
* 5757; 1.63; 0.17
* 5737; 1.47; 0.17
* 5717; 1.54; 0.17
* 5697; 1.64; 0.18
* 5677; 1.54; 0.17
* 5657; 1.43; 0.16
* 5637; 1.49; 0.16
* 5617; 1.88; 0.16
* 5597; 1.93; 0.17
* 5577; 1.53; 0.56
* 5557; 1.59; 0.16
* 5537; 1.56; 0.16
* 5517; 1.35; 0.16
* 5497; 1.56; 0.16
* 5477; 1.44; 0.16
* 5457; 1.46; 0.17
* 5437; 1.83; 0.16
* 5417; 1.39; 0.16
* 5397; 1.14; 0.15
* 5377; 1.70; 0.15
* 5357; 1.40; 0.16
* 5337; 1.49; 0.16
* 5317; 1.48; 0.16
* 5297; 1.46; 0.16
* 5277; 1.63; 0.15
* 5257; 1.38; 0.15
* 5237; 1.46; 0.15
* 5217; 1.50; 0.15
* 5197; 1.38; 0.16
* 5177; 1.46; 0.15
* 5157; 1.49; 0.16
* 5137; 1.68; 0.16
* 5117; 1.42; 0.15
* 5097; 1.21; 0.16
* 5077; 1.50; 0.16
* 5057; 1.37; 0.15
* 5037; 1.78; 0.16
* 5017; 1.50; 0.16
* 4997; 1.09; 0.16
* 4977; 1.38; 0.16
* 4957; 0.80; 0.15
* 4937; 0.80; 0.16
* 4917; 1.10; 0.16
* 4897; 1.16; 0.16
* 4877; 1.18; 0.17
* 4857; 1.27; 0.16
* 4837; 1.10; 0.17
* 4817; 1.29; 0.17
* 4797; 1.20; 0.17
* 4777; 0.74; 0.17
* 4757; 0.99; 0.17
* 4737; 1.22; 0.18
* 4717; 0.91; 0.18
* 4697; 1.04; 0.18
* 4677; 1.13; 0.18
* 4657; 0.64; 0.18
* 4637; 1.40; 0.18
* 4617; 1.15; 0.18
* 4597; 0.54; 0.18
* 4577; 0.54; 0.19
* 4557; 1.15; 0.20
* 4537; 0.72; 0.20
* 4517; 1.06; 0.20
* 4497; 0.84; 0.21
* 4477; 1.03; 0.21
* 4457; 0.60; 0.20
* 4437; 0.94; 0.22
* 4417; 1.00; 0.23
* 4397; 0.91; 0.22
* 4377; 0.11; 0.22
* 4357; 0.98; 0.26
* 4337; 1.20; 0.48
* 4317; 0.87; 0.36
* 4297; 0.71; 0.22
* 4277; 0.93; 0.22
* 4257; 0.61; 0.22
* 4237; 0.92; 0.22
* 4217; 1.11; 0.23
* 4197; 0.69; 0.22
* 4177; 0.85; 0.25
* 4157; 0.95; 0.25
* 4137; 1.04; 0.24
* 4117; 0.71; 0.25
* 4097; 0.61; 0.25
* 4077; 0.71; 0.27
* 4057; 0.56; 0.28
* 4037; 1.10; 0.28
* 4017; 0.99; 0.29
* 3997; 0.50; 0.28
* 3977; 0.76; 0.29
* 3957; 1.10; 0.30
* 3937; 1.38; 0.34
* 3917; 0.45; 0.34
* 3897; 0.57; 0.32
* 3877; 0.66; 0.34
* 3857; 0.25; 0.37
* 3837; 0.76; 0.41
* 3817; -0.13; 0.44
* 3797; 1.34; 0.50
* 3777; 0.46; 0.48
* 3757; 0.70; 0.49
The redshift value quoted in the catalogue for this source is 0.245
